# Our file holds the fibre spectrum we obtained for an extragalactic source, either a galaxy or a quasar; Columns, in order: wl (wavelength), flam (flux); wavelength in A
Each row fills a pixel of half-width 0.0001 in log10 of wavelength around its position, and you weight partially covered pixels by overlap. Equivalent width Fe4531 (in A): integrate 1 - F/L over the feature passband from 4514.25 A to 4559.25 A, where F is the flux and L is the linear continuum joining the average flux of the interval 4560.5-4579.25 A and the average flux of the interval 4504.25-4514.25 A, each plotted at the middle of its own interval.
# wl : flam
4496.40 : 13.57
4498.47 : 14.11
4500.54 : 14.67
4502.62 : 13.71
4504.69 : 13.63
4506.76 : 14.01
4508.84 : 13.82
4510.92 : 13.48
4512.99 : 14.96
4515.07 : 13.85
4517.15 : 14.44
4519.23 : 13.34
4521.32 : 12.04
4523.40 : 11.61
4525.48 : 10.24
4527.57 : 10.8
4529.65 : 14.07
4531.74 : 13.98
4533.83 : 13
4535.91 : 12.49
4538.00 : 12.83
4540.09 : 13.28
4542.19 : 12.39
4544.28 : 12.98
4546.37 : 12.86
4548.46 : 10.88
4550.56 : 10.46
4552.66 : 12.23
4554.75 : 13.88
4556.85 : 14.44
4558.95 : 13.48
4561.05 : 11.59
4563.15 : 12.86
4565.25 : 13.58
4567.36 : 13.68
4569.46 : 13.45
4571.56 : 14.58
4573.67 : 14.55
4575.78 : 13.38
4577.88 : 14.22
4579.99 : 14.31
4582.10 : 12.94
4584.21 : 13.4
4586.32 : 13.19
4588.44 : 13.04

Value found 3.7 A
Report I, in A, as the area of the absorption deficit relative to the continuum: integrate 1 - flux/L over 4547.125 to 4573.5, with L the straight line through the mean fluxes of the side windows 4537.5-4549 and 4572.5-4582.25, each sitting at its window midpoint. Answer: 0.6 A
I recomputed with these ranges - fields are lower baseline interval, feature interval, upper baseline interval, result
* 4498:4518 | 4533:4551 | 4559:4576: 1.73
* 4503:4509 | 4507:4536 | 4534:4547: 0.70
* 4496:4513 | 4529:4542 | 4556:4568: 0.36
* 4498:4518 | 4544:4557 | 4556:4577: 1.25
